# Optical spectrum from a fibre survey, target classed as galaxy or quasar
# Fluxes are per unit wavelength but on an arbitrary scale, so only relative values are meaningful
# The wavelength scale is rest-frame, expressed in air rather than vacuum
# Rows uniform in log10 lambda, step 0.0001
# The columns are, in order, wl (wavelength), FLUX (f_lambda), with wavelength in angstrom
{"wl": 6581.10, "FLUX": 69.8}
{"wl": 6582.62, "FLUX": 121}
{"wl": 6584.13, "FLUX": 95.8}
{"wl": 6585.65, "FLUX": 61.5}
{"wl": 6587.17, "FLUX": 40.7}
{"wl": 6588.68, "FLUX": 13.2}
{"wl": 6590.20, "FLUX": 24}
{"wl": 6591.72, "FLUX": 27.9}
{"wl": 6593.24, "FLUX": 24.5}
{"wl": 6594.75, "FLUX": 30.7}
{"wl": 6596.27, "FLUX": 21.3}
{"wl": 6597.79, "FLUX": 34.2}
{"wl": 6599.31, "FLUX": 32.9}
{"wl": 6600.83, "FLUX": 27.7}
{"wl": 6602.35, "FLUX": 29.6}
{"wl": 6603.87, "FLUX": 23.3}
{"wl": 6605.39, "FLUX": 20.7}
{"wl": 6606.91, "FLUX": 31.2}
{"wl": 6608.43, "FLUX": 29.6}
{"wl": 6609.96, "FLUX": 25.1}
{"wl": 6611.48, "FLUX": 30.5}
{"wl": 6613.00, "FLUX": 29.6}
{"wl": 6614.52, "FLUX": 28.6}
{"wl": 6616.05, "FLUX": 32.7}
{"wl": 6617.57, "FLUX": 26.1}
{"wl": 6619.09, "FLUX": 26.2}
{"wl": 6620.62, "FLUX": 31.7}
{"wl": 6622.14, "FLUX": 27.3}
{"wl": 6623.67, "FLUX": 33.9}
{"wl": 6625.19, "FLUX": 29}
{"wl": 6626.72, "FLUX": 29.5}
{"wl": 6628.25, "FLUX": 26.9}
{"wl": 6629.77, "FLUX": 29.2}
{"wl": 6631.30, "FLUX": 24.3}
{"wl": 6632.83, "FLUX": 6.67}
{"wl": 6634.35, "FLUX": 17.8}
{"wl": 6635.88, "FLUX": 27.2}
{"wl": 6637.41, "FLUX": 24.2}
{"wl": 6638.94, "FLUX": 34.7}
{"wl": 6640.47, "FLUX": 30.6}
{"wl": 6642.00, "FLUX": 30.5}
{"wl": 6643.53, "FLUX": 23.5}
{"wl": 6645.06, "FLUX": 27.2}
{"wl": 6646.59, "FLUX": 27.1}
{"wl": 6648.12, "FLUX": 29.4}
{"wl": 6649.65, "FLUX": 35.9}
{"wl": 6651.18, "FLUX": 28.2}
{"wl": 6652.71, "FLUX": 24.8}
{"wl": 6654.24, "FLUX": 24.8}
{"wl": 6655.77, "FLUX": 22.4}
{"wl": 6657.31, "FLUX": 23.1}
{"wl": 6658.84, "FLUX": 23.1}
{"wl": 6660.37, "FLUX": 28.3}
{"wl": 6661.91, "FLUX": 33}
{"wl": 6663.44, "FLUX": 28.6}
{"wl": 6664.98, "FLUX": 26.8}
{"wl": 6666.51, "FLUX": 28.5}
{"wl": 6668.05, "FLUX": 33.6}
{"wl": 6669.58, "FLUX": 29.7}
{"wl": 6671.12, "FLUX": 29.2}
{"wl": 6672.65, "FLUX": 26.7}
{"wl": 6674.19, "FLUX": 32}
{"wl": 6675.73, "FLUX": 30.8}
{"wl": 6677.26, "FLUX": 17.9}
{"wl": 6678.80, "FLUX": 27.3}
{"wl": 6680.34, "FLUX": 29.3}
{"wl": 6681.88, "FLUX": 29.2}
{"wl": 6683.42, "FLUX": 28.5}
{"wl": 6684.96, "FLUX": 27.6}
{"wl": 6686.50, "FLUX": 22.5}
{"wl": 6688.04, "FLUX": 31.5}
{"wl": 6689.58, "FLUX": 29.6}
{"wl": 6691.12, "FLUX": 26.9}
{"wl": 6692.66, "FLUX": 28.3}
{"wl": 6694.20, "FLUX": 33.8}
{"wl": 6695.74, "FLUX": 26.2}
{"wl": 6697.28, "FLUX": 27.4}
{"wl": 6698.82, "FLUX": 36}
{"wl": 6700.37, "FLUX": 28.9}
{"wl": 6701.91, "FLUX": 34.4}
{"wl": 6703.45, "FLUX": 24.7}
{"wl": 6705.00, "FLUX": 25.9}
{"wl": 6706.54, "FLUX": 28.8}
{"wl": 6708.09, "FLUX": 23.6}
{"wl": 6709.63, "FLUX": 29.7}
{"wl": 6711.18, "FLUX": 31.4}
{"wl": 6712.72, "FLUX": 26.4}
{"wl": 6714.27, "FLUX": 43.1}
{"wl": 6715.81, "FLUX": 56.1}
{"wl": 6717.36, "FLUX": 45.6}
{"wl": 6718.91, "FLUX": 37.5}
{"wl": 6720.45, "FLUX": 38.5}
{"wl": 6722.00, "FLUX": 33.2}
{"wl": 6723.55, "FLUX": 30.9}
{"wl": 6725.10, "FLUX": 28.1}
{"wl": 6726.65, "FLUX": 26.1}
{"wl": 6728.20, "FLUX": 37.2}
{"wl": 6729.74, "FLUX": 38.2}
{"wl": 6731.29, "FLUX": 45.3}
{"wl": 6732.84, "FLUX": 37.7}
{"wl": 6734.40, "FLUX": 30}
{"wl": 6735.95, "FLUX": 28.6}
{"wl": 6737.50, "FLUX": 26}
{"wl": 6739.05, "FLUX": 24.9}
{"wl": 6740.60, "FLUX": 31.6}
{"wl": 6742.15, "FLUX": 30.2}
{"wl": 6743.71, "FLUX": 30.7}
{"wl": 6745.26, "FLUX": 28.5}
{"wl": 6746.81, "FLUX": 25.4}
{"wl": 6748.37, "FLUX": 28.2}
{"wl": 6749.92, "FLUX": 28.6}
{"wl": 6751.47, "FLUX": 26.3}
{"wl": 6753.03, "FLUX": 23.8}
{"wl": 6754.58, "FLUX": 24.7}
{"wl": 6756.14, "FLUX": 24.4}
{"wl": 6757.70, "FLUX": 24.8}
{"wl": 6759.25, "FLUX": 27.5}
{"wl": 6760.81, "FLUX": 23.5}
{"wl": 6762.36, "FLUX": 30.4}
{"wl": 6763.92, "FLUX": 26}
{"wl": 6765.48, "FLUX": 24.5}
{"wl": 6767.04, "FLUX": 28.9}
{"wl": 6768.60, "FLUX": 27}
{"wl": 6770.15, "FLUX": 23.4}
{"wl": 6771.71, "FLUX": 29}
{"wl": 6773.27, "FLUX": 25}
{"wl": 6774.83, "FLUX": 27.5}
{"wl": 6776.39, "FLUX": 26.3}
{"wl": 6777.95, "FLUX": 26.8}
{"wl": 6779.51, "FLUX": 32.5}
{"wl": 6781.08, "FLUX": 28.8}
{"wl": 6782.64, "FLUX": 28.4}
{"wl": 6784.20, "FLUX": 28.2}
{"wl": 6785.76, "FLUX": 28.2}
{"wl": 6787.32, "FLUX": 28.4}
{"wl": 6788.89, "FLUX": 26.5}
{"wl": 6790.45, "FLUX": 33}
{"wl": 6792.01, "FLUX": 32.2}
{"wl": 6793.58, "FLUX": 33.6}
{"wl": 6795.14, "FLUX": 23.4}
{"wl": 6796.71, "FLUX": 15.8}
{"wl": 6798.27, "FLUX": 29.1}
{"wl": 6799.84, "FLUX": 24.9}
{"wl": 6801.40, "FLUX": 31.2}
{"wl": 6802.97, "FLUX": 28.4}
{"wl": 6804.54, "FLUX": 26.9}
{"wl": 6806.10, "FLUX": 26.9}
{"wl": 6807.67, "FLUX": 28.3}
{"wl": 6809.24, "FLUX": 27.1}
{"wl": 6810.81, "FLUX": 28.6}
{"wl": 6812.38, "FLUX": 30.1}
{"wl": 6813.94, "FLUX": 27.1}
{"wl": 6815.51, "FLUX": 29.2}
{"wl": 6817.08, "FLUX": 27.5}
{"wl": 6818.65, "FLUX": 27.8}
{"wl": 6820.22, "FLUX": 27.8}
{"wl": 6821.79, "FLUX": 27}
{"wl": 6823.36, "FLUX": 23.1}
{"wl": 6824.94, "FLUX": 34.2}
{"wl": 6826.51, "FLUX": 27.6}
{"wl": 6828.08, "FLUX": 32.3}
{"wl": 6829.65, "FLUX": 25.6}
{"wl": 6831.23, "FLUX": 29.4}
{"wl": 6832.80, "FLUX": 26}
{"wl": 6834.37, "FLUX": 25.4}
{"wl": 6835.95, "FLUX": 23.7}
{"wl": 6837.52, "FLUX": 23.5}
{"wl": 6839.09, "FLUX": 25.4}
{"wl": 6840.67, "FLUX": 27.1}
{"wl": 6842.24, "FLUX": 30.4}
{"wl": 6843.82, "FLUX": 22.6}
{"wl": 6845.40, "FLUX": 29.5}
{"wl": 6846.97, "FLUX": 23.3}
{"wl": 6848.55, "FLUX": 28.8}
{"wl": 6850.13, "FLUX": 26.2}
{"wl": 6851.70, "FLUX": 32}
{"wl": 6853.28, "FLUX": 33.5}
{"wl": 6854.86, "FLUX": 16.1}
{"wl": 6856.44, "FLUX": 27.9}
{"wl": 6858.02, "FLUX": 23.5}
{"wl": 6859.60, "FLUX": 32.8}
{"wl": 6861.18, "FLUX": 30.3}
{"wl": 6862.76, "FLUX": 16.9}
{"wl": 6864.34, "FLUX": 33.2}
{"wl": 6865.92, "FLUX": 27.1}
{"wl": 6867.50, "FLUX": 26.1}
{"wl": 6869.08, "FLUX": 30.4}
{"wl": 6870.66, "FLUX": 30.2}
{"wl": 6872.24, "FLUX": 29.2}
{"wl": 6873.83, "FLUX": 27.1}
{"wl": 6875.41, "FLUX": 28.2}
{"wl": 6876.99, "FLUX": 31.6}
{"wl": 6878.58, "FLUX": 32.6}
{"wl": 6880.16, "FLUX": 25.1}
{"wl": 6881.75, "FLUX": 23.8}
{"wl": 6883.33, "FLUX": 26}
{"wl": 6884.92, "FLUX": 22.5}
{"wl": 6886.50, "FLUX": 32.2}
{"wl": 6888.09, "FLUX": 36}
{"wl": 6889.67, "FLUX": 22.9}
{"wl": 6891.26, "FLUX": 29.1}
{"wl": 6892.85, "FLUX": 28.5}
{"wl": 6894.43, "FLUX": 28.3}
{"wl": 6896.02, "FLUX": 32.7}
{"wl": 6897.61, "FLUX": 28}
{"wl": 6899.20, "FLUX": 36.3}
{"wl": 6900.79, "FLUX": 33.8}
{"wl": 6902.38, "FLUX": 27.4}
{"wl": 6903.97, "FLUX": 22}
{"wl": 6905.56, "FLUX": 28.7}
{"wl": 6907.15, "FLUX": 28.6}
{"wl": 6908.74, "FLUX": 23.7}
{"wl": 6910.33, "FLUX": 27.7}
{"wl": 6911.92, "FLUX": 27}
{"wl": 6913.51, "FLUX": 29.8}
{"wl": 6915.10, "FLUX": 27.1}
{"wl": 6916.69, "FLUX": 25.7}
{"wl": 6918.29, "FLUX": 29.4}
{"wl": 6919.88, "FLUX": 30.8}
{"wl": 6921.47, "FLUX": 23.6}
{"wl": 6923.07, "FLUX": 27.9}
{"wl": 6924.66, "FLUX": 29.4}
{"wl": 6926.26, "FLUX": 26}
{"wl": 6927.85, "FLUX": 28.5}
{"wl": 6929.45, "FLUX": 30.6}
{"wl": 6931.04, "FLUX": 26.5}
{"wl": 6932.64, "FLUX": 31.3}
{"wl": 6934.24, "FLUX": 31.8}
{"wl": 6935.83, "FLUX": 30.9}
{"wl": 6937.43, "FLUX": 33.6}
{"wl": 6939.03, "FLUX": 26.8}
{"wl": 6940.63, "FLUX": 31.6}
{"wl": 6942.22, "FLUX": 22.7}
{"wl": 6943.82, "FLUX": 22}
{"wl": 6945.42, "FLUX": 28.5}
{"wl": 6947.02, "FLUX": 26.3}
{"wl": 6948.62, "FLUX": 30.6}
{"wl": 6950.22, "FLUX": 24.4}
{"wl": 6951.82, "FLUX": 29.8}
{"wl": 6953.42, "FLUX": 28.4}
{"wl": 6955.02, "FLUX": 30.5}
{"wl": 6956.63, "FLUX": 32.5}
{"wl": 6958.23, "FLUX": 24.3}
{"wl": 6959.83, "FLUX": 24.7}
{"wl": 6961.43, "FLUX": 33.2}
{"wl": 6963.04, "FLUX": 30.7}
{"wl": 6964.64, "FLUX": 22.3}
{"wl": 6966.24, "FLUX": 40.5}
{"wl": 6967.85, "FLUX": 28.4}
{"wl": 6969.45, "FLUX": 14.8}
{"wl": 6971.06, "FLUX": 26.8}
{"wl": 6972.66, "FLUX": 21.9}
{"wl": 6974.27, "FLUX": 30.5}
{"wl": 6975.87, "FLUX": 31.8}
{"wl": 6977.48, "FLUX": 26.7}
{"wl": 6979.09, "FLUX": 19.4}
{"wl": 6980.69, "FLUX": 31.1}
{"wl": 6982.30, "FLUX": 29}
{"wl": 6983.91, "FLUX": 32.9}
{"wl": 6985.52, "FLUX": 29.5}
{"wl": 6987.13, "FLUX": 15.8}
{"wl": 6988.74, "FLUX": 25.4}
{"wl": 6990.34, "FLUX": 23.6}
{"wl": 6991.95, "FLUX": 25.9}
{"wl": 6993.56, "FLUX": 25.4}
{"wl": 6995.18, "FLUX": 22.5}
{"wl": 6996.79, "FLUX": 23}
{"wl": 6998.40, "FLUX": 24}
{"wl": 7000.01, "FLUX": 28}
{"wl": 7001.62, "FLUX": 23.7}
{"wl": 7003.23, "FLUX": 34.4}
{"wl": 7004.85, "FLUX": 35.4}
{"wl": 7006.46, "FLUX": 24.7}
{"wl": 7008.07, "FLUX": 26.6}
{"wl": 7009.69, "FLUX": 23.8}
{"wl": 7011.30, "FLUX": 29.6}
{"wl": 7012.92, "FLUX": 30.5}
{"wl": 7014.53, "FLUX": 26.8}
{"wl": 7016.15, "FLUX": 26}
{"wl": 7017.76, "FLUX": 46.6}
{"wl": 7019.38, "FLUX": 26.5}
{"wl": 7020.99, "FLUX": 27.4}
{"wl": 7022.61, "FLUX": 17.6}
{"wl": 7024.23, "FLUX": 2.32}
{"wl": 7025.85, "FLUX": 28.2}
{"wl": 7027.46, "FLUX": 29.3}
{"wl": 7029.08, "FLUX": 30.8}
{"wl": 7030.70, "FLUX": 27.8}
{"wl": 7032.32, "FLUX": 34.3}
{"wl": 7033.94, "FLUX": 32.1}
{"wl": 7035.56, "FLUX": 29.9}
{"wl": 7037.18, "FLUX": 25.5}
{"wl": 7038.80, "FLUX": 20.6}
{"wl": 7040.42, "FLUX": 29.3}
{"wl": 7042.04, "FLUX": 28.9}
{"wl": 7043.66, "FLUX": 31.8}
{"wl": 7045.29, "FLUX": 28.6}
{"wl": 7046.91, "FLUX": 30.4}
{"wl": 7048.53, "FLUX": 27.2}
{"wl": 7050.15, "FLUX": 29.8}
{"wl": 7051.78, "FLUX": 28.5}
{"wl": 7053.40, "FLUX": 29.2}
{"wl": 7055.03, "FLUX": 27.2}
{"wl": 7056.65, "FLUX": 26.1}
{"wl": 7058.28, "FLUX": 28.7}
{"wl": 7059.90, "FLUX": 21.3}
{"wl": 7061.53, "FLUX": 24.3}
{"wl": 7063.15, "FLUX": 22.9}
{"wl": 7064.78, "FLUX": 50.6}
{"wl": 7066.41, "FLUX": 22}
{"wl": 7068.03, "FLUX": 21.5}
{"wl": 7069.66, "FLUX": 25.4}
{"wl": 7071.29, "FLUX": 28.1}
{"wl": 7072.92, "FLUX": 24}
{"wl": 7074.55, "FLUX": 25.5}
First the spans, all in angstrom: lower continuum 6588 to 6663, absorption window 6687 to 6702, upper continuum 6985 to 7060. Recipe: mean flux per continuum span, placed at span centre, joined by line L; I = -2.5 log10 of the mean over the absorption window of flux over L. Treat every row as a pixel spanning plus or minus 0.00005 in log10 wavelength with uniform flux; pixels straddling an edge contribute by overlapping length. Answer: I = -0.11 mag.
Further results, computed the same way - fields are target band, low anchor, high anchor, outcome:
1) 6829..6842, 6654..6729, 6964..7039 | 0.105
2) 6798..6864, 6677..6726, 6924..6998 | 0.075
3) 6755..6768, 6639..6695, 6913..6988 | 0.074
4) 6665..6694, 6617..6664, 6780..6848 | -0.050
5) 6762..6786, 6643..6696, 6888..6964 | 0.025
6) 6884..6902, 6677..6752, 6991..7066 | -0.031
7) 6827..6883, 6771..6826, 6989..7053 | 0.019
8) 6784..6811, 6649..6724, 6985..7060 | 0.048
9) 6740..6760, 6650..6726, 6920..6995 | 0.081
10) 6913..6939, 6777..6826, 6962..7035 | -0.056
